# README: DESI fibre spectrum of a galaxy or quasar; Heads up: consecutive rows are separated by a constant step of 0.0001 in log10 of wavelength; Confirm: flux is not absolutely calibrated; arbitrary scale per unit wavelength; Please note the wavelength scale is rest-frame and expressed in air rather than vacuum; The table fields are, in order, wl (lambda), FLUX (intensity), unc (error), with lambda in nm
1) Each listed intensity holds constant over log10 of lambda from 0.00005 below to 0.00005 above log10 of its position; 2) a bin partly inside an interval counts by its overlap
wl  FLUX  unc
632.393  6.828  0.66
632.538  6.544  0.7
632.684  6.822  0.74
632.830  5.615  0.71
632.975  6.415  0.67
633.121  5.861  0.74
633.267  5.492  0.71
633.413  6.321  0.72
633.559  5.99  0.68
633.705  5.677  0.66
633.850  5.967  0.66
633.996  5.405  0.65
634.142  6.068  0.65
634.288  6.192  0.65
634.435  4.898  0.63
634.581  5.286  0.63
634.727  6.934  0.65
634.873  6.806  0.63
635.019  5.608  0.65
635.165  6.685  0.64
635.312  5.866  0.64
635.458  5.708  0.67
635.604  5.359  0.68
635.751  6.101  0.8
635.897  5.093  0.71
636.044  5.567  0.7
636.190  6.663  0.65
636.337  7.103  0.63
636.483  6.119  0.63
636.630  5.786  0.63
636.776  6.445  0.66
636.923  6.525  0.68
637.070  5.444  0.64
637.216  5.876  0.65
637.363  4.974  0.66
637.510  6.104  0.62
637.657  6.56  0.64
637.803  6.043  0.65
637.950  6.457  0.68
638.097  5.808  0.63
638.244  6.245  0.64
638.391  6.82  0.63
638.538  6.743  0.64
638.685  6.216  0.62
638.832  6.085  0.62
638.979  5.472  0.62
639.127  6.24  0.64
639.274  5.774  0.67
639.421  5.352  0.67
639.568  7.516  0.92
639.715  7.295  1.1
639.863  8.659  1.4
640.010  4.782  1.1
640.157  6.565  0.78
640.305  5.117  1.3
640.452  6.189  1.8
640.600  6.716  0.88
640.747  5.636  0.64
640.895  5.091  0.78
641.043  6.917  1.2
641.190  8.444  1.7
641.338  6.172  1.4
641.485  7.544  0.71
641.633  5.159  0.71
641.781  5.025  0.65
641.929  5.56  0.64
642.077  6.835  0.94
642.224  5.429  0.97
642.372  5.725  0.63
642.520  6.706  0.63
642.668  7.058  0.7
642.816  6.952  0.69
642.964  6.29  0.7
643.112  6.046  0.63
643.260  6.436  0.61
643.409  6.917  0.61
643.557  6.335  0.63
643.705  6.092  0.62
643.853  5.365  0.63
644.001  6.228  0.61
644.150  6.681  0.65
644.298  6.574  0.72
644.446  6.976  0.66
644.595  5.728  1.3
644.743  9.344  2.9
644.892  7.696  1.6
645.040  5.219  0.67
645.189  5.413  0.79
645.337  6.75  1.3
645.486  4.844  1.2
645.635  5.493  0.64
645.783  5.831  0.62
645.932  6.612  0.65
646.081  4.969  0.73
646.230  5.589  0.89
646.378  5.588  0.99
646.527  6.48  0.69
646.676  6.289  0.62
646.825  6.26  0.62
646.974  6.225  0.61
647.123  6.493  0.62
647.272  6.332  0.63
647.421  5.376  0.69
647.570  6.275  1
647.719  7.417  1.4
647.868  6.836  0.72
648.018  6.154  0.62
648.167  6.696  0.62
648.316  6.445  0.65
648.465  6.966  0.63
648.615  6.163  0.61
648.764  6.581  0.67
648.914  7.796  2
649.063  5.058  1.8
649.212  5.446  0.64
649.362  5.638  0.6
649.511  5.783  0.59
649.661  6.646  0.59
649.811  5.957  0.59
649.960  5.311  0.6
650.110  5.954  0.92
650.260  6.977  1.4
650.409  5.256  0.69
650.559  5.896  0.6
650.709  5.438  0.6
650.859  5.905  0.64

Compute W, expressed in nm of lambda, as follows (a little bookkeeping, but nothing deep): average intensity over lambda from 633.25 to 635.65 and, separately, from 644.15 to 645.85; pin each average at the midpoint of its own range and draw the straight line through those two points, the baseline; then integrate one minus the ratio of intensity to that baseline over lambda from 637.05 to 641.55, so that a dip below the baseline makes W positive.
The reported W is -0.12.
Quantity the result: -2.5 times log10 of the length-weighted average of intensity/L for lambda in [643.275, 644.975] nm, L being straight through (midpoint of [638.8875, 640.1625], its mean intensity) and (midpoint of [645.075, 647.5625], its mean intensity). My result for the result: -0.11 mag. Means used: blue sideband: 6.39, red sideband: 5.91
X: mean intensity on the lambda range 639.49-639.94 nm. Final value 7.78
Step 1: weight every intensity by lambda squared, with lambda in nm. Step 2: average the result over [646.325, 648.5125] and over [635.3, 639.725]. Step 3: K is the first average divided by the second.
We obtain 1.1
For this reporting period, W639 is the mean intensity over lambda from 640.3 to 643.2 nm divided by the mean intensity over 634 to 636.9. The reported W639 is 1.04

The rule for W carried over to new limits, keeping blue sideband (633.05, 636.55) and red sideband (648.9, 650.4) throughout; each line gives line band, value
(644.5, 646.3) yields -0.05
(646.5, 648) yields -0.11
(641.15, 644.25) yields -0.19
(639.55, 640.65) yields -0.11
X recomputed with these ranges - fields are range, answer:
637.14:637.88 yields 5.92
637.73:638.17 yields 6.11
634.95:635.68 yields 5.84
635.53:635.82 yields 5.72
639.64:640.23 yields 6.83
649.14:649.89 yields 5.89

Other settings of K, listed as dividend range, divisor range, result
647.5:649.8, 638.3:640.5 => 1.04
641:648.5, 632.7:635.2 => 1.10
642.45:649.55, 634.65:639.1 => 1.06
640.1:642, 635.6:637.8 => 1.04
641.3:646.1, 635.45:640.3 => 1.03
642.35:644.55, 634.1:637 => 1.09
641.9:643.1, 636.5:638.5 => 1.06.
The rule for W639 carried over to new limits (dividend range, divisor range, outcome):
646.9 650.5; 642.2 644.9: 0.95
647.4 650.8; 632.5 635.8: 1.04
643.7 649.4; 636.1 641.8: 1.00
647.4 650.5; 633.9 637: 1.04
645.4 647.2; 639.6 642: 0.93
